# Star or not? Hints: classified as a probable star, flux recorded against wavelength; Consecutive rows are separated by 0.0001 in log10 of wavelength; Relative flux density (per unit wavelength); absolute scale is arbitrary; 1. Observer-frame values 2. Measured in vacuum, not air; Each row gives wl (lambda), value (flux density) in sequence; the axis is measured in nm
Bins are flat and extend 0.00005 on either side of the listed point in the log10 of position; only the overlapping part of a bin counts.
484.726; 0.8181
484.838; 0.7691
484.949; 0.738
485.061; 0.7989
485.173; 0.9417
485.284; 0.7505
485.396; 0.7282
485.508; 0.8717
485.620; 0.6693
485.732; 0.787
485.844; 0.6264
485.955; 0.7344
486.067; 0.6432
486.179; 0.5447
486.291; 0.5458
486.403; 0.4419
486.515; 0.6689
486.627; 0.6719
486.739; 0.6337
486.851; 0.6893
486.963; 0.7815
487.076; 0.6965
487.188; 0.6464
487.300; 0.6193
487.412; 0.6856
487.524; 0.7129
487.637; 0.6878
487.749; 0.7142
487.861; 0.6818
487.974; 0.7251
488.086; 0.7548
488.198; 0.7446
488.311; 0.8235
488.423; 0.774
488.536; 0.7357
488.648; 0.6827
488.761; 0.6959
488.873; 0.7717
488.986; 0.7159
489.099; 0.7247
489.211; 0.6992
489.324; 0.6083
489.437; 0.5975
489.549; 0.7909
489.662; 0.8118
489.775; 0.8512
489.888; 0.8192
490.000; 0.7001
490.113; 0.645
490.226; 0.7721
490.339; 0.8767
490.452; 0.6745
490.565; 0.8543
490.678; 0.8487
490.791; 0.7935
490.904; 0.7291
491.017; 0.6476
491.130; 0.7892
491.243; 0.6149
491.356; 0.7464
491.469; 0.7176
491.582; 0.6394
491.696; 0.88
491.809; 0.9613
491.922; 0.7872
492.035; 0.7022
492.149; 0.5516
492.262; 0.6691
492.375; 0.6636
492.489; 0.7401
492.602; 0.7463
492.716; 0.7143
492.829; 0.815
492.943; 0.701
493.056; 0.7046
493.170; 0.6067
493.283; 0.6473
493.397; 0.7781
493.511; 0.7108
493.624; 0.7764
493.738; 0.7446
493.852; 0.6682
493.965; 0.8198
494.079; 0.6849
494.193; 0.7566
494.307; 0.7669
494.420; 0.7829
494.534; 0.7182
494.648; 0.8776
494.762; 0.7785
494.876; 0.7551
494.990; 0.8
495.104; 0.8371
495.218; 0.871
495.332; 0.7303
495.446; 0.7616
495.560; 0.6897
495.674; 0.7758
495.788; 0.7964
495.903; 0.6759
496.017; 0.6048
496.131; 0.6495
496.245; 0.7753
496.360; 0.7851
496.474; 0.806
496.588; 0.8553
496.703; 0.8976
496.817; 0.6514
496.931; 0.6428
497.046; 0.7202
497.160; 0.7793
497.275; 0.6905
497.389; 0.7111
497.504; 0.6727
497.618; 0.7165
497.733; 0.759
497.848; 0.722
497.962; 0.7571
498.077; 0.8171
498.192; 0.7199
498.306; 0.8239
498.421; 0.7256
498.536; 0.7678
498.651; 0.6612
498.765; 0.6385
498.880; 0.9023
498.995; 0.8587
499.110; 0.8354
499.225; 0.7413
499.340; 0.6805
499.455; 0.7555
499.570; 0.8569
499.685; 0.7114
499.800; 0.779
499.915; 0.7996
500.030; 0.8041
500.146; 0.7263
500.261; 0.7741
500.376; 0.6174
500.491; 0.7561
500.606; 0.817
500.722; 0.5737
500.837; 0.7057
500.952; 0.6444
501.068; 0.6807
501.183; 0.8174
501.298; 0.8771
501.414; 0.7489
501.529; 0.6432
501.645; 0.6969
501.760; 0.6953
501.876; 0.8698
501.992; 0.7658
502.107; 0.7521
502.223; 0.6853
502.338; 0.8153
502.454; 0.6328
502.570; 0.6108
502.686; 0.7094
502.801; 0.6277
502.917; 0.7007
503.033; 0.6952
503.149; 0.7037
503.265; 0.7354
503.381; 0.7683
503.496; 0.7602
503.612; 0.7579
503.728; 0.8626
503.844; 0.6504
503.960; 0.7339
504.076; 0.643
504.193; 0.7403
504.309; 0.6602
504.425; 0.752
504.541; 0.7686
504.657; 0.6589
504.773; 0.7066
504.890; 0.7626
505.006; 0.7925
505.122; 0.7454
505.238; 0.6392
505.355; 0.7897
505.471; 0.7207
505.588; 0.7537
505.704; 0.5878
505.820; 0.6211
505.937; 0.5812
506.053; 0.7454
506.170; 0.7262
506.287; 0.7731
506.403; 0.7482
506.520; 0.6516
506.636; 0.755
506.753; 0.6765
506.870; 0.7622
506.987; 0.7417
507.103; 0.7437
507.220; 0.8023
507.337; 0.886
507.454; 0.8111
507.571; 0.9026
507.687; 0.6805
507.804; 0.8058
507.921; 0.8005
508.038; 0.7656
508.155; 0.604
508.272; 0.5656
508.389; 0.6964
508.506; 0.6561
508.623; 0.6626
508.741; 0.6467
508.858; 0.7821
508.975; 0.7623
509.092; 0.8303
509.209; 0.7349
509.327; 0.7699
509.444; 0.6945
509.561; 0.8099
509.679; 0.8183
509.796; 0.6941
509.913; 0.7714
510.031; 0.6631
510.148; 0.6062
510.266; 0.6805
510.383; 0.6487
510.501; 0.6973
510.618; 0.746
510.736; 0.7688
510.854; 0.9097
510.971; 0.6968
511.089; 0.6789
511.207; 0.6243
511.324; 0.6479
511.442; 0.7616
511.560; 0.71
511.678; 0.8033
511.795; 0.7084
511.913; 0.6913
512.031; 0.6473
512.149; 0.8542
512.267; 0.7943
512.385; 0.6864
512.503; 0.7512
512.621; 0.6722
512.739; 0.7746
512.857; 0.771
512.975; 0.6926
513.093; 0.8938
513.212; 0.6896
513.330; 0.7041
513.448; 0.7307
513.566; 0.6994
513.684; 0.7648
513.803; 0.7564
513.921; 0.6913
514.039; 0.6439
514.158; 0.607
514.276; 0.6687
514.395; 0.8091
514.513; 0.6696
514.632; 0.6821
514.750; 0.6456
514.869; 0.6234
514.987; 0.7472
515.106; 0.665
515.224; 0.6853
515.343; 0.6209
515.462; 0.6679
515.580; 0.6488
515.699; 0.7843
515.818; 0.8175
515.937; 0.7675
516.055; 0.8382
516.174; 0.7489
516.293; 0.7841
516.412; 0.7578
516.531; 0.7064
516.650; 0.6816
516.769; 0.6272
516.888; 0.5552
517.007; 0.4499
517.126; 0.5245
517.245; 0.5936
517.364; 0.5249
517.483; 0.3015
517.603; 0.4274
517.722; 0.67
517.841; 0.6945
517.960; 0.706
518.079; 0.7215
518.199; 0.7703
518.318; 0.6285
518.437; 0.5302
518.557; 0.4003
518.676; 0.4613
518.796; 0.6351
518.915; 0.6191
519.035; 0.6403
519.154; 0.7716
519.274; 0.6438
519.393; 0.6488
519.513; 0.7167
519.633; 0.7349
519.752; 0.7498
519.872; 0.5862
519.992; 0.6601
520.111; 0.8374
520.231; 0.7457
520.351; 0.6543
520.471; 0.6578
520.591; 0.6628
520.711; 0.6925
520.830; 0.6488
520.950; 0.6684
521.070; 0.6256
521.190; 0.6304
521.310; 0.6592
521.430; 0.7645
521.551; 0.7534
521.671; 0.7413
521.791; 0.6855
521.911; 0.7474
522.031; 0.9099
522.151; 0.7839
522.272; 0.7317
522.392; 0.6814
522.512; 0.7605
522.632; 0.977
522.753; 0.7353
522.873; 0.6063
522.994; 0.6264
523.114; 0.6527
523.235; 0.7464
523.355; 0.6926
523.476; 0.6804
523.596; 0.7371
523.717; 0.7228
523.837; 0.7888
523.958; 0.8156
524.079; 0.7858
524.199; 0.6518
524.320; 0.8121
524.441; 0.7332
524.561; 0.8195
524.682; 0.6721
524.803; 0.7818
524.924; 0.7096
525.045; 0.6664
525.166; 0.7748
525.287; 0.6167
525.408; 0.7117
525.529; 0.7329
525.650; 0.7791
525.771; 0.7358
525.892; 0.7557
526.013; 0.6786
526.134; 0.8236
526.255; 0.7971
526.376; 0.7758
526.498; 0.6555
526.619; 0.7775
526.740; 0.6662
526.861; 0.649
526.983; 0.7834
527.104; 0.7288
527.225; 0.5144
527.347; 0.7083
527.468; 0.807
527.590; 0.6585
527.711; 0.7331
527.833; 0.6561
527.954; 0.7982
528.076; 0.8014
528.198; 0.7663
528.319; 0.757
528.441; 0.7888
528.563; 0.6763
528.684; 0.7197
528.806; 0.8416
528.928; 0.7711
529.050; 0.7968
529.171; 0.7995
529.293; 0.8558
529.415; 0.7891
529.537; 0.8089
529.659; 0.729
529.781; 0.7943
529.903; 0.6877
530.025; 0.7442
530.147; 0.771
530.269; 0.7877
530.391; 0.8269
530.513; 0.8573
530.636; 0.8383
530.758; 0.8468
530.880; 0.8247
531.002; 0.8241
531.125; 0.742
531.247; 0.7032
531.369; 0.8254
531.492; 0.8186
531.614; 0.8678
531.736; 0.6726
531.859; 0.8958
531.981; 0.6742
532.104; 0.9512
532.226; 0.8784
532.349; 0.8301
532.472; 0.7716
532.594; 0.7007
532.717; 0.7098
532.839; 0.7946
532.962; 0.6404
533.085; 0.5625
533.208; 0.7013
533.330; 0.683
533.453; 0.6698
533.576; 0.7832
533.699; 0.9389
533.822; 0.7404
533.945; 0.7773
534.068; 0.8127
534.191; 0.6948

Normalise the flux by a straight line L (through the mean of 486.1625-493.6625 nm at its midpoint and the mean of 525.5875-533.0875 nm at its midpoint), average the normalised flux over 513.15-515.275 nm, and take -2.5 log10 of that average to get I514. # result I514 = 0.08 mag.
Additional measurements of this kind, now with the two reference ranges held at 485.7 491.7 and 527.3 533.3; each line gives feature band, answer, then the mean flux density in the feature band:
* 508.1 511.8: 0.04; 0.714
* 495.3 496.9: -0.04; 0.745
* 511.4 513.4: 0.01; 0.741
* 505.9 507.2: 0.02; 0.723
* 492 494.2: 0.01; 0.709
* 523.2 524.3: 0.03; 0.739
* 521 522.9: 0.03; 0.739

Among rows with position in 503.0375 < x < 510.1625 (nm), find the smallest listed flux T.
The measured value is 0.5656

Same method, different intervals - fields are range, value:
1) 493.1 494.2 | 0.6067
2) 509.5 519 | 0.3015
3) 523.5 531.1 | 0.5144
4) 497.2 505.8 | 0.5737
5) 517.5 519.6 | 0.4003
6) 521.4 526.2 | 0.6063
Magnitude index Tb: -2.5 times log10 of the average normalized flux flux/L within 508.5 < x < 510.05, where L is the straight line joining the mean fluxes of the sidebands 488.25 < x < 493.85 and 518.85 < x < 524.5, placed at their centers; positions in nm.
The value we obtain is -0.025 mag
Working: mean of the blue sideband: 0.735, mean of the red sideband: 0.714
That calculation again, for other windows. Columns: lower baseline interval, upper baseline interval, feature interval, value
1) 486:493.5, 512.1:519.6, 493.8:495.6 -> -0.09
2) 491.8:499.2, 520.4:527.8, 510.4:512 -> 0.01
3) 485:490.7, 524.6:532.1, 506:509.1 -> 0.00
